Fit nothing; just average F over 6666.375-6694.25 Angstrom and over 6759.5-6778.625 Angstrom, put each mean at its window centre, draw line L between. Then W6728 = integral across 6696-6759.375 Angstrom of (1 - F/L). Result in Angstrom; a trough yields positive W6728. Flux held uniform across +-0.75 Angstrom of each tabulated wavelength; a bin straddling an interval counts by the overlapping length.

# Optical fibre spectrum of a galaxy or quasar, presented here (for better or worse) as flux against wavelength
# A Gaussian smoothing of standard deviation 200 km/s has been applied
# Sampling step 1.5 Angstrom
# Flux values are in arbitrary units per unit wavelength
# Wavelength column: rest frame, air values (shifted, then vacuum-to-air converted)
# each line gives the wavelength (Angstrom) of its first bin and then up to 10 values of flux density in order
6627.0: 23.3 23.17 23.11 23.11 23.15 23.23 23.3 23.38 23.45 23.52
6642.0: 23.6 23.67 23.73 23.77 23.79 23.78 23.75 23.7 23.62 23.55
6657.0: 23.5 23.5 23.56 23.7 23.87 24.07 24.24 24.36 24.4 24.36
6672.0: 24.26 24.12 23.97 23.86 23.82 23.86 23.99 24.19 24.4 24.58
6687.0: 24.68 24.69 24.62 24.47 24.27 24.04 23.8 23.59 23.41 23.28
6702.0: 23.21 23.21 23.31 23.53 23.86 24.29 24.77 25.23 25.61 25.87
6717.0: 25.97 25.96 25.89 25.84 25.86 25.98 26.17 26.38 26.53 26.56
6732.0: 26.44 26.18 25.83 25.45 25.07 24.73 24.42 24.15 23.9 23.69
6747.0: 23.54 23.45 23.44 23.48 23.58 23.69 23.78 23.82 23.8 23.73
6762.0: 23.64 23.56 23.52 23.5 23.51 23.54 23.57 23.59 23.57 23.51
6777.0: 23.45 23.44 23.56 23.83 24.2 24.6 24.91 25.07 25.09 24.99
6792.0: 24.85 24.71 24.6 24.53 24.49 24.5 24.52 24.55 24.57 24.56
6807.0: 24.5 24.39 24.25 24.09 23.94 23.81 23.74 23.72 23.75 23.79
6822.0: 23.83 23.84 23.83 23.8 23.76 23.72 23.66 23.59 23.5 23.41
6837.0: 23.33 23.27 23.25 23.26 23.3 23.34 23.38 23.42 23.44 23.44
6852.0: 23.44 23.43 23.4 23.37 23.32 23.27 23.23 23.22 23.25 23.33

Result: -2.1 Angstrom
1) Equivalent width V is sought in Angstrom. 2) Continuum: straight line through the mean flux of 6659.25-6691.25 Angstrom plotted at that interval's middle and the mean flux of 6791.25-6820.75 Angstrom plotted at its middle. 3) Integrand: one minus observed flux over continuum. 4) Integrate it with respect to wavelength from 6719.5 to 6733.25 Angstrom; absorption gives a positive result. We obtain -1.1 Angstrom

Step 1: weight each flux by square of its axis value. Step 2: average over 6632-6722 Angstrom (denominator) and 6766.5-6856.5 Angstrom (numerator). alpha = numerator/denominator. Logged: 1.03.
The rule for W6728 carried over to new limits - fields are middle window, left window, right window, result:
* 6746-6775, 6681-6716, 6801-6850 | 0.5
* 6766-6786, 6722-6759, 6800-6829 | 0.6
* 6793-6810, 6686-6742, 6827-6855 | -0.4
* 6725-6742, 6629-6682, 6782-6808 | -1.1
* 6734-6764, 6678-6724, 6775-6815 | 0.4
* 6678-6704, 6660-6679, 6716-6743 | 0.7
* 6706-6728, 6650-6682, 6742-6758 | -1.5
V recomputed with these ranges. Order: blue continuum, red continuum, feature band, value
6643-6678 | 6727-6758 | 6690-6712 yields 0.4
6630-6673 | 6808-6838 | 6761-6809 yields -0.8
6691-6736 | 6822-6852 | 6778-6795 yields -0.3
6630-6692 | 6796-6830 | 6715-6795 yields -1.8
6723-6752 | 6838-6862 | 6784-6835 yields -0.6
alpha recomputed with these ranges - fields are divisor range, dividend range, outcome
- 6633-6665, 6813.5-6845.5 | 1.05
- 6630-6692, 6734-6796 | 1.04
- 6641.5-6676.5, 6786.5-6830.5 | 1.06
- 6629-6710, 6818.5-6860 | 1.04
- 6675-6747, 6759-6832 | 1.00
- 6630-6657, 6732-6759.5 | 1.06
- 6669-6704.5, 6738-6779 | 1.01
